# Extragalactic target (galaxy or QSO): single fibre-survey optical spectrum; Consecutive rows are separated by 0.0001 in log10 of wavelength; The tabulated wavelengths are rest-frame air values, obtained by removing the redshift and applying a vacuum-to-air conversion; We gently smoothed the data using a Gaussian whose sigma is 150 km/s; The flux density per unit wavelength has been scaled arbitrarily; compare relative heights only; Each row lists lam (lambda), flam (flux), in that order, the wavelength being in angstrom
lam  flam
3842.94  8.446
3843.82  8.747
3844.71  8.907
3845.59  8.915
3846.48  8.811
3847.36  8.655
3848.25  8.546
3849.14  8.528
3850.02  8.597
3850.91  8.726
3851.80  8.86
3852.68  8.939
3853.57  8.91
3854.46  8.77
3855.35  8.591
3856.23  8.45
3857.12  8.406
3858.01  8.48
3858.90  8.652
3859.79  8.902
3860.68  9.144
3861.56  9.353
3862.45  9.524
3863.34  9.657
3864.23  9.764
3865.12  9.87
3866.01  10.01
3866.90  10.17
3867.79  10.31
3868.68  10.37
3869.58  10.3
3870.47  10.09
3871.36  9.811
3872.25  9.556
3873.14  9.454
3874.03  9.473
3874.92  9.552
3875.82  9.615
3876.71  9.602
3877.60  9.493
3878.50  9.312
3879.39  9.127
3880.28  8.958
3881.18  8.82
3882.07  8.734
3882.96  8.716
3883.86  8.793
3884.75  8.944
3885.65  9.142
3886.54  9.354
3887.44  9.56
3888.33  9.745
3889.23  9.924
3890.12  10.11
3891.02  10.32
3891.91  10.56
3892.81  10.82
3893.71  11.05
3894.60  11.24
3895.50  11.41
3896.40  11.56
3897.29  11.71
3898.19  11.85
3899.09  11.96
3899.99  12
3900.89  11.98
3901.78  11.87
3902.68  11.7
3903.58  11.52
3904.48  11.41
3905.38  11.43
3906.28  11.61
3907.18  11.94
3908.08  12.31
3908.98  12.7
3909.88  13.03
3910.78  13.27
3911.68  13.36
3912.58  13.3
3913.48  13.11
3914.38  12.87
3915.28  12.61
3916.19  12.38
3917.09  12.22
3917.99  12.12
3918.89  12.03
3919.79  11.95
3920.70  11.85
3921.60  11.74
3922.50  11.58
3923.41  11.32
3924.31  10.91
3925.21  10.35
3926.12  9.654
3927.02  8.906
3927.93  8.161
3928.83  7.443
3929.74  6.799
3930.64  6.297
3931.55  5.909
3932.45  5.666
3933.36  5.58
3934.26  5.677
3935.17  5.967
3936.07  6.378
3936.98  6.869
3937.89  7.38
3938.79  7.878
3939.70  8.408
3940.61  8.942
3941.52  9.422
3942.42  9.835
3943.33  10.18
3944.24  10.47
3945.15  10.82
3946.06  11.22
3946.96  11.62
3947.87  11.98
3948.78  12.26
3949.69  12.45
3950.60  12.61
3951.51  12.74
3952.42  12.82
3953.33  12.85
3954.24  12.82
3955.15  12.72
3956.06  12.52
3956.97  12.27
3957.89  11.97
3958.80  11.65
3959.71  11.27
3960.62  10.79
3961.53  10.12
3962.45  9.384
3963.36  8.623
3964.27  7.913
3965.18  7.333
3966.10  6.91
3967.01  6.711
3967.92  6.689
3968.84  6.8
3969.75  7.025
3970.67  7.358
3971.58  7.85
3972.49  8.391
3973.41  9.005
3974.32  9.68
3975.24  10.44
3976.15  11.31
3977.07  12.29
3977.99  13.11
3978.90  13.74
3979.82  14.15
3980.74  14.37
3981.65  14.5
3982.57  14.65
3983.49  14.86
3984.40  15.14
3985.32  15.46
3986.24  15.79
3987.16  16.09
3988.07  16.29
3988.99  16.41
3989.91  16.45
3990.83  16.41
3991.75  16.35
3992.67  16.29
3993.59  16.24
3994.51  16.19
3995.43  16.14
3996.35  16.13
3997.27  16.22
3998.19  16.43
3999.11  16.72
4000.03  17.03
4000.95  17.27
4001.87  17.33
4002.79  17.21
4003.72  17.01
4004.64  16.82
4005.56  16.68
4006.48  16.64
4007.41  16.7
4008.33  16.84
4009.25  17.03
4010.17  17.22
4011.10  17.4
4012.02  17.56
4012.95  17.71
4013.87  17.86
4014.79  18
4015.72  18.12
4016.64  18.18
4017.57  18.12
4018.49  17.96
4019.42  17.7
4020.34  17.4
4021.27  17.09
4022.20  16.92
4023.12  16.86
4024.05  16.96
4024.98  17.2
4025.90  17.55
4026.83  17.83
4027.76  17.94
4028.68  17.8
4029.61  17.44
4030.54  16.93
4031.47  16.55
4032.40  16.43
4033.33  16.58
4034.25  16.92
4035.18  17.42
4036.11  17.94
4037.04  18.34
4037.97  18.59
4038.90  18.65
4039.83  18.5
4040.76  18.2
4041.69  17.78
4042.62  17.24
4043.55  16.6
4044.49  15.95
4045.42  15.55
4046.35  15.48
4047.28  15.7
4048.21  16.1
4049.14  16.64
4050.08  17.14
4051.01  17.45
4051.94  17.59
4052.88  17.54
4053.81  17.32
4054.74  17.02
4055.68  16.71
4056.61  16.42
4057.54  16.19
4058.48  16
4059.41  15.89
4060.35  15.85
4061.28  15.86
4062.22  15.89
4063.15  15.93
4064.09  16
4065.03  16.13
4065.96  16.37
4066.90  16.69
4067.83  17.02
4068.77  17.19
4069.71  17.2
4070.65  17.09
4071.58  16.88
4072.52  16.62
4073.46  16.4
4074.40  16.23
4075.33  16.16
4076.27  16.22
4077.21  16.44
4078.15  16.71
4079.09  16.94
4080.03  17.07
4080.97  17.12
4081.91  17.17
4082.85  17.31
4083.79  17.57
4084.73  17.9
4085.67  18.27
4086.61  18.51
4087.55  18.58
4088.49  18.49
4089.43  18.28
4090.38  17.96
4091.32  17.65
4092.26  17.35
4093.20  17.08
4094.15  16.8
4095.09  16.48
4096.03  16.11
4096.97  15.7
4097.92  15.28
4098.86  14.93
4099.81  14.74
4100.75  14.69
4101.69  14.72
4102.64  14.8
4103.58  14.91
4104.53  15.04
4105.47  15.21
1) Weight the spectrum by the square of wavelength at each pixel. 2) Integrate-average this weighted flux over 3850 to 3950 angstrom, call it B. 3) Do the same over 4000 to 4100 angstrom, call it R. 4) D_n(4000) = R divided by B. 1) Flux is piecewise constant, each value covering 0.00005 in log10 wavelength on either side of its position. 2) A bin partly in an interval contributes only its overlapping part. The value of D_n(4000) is 1.83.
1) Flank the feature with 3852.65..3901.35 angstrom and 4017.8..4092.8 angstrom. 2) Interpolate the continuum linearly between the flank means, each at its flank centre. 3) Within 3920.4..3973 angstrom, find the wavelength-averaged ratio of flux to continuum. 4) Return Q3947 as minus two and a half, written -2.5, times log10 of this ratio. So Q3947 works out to 0.32 mag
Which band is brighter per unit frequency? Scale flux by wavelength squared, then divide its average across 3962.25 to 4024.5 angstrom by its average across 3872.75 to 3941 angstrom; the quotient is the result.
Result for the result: 1.5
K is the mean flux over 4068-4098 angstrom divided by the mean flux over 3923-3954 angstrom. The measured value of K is 1.84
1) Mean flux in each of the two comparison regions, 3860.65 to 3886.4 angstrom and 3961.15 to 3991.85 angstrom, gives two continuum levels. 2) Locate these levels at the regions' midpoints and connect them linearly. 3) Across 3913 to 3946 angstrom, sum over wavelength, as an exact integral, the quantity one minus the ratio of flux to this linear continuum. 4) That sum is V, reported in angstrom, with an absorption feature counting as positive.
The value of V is 3.67 angstrom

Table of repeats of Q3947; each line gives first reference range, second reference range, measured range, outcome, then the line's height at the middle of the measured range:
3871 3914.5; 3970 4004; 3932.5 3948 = 0.42 mag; 12.6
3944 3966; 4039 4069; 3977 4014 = -0.20 mag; 13.4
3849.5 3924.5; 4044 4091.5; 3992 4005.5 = -0.16 mag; 14.4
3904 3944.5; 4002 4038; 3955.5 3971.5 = 0.38 mag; 13.1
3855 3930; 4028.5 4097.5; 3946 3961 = 0.05 mag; 12.8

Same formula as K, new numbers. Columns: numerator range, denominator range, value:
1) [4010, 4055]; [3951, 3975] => 1.77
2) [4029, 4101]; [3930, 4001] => 1.46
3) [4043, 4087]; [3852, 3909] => 1.66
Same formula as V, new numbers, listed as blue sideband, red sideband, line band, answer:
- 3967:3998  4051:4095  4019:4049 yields -3.6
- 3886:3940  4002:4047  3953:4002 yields 6.1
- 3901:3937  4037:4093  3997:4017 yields -3.9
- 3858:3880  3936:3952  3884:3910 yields -3.3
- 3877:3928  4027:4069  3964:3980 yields 5.4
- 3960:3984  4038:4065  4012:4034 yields -4.8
